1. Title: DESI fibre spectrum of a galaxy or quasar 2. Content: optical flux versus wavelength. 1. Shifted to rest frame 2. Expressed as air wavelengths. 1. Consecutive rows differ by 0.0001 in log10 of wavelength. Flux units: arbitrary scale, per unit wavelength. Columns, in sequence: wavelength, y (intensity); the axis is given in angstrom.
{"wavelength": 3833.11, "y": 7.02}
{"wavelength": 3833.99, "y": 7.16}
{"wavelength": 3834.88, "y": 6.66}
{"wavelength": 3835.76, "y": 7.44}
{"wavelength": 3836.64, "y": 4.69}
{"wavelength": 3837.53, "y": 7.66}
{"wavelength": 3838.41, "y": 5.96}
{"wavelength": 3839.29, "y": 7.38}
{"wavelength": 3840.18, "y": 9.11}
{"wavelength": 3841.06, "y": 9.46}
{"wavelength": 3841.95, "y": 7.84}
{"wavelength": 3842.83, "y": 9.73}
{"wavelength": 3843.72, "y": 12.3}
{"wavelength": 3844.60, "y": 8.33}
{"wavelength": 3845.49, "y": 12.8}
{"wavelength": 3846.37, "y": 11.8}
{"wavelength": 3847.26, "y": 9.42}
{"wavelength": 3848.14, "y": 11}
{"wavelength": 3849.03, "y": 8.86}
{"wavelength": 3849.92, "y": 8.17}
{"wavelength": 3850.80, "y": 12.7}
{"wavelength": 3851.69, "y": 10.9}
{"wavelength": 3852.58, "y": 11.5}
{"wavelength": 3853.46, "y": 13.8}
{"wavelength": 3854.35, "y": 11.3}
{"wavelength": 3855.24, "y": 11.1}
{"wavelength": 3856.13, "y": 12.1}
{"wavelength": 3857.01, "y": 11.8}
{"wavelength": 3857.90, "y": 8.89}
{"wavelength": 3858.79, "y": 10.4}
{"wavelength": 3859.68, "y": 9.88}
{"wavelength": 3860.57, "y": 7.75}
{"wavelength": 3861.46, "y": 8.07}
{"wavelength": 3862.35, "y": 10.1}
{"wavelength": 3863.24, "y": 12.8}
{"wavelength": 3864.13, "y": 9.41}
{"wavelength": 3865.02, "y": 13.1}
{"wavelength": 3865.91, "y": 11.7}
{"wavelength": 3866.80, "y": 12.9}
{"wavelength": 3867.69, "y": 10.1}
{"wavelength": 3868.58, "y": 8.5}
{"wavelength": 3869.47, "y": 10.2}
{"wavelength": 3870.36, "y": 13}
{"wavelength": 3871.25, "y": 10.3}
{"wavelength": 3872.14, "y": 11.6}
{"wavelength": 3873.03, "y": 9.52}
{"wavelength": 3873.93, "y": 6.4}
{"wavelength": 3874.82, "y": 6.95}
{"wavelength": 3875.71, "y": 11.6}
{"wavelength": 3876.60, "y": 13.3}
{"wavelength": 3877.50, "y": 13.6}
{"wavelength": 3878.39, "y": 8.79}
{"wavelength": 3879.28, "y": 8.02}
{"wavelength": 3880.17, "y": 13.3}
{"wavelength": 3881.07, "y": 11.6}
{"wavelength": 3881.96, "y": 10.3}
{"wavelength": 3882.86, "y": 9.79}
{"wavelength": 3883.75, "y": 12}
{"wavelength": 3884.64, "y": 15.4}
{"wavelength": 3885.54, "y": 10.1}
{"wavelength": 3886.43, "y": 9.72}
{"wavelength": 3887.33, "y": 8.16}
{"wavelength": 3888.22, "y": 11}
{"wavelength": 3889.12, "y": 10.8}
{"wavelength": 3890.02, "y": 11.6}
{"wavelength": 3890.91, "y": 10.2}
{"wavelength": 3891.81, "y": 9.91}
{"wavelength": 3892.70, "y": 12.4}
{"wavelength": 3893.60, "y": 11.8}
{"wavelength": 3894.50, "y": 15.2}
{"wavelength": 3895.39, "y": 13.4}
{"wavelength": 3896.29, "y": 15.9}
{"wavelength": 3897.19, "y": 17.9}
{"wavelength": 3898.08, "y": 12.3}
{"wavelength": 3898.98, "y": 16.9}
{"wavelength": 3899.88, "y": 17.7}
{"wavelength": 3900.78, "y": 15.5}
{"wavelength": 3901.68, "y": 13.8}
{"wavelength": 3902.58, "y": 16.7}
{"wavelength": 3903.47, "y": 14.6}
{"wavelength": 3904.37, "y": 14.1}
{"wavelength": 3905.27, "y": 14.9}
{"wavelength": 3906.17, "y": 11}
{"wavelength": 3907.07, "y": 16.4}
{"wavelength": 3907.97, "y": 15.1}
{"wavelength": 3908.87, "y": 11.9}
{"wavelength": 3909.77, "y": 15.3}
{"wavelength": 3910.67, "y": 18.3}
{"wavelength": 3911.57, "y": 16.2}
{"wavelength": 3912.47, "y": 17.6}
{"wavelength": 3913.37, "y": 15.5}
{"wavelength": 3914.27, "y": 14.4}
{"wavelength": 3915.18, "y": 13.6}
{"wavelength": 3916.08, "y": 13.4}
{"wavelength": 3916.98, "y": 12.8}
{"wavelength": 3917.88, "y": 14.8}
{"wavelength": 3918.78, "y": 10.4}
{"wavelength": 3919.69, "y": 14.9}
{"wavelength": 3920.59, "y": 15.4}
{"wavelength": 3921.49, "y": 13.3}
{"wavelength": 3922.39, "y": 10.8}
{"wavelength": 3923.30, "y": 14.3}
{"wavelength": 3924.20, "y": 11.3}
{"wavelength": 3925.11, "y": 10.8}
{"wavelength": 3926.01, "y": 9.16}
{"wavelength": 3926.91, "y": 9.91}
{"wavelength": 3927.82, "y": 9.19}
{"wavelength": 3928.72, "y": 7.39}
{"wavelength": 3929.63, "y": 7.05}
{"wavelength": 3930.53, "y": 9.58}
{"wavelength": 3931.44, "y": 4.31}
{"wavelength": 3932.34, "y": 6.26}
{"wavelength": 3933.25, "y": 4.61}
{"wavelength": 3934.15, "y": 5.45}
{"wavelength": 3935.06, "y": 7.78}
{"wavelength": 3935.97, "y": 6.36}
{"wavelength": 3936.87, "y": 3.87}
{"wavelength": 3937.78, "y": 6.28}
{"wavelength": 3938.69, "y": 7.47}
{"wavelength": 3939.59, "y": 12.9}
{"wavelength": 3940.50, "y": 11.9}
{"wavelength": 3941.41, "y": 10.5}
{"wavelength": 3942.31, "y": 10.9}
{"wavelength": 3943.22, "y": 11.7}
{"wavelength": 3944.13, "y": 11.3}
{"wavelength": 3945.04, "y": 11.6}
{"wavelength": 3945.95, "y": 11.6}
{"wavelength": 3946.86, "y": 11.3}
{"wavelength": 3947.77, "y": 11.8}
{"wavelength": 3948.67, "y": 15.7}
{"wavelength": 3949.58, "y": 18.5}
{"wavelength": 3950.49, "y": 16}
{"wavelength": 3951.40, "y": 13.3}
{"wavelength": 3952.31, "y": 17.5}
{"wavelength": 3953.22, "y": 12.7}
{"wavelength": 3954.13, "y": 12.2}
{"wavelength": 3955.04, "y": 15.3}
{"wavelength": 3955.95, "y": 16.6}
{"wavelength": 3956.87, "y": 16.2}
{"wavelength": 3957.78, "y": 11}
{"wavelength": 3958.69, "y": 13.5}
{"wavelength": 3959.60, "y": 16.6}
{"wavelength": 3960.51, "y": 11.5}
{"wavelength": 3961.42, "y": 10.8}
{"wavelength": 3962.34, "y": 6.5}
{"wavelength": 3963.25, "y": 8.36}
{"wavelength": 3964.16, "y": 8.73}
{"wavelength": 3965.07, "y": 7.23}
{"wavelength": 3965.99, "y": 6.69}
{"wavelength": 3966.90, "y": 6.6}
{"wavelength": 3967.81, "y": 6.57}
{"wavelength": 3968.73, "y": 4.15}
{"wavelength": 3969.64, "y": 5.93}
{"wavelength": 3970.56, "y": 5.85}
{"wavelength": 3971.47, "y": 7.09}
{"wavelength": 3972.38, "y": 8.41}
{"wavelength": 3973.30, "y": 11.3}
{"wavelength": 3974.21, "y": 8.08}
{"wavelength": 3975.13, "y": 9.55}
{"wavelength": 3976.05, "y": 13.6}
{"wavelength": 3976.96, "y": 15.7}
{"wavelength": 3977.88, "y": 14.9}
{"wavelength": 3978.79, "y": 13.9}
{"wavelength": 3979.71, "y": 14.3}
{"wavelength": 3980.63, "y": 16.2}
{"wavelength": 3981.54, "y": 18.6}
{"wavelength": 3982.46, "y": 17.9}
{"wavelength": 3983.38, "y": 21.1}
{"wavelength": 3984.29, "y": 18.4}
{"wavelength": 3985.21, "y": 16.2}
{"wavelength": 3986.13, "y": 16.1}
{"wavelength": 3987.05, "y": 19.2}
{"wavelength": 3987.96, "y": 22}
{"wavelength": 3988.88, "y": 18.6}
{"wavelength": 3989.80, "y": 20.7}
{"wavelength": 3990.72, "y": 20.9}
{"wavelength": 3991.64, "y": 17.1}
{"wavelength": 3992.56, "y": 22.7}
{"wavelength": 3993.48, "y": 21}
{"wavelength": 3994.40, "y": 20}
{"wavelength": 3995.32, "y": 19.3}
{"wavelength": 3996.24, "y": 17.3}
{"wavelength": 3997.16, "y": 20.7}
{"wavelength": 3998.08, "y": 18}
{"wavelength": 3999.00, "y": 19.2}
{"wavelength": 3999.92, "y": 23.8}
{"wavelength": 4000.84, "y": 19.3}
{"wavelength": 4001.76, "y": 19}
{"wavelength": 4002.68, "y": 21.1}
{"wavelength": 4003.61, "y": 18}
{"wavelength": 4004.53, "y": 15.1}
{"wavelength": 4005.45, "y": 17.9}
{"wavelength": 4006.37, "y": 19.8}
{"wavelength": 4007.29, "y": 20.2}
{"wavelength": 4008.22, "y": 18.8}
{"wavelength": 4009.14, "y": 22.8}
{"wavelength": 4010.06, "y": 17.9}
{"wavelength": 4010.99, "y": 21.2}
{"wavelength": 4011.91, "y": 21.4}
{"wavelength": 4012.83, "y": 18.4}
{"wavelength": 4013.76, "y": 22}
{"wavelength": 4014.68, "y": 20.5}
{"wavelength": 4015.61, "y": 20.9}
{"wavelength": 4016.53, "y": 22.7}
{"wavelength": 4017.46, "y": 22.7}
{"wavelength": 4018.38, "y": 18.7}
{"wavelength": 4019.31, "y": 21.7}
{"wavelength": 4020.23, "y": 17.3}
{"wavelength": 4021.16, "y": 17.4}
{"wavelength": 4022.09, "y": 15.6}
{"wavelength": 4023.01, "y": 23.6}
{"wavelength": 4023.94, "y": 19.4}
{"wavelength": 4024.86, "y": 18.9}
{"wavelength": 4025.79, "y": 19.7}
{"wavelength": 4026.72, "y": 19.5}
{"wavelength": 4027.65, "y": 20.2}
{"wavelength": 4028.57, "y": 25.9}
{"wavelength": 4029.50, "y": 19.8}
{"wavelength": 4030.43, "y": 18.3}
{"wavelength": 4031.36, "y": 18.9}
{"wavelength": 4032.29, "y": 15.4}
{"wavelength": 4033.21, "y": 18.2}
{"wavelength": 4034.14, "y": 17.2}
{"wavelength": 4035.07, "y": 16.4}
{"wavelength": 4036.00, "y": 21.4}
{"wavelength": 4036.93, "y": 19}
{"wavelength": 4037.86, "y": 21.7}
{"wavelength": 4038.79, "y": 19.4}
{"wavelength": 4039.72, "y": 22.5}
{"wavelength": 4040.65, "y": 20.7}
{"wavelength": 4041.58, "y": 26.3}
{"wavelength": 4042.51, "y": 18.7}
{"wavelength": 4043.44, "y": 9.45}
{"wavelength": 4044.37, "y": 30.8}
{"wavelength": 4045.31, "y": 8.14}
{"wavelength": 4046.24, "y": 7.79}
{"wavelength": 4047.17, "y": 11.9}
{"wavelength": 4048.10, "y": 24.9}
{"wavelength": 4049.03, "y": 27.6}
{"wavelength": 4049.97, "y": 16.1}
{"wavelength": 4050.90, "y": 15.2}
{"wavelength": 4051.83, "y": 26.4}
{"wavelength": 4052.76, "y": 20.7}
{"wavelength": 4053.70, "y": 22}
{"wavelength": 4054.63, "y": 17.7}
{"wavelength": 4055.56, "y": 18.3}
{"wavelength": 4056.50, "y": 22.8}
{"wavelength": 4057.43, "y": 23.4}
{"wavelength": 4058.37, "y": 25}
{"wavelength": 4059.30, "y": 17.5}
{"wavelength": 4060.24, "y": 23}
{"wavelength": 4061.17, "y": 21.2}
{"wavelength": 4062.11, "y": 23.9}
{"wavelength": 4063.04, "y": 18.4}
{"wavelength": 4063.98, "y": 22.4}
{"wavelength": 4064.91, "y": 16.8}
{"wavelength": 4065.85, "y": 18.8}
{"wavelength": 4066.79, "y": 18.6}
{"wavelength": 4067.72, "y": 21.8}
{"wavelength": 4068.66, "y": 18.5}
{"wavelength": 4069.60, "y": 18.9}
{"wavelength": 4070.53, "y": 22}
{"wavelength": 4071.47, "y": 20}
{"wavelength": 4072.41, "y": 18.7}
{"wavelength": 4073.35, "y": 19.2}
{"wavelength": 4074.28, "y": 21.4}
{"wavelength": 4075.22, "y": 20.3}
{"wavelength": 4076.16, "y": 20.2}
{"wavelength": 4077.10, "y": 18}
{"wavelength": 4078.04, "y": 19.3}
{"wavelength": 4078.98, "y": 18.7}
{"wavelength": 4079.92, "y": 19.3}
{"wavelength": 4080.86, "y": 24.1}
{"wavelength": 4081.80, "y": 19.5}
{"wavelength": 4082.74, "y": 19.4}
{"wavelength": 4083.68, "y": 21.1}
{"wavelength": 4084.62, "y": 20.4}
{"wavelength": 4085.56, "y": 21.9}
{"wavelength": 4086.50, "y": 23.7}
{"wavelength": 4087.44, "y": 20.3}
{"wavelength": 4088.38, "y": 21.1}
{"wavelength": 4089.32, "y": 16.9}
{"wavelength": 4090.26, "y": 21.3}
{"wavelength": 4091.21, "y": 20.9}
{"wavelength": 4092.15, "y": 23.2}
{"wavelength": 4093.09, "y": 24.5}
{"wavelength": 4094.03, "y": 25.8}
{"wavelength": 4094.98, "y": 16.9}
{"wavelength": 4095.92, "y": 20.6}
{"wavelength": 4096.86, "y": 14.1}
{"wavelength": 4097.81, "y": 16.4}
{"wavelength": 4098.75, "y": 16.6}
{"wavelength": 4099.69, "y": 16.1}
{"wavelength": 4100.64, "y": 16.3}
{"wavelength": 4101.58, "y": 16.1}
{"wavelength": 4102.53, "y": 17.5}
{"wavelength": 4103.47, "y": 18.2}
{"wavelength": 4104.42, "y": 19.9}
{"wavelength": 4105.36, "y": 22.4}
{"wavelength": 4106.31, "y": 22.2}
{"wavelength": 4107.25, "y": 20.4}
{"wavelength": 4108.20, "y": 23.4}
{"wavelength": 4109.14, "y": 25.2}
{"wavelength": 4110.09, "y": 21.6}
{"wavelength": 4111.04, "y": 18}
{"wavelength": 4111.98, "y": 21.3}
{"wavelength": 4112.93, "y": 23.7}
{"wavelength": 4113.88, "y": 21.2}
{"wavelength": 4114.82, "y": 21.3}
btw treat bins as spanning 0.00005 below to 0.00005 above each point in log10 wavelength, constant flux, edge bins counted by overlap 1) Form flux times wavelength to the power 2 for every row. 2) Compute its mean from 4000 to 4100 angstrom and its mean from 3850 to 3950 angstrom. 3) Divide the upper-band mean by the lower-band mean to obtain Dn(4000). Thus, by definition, 1.84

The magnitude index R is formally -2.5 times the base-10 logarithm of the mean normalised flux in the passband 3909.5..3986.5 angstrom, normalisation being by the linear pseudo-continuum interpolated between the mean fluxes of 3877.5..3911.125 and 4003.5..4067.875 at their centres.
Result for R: 0.30 mag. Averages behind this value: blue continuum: 13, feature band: 11.7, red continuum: 19.8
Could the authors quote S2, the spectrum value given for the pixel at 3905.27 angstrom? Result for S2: 14.9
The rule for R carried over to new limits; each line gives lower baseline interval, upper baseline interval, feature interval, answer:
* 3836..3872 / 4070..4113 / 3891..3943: 0.049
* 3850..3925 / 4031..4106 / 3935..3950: 0.335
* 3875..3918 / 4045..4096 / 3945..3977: 0.373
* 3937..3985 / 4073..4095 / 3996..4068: -0.167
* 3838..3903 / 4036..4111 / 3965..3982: 0.460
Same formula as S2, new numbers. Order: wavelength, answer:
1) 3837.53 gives 7.66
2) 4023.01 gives 23.6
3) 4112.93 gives 23.7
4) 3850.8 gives 12.7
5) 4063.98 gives 22.4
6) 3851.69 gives 10.9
